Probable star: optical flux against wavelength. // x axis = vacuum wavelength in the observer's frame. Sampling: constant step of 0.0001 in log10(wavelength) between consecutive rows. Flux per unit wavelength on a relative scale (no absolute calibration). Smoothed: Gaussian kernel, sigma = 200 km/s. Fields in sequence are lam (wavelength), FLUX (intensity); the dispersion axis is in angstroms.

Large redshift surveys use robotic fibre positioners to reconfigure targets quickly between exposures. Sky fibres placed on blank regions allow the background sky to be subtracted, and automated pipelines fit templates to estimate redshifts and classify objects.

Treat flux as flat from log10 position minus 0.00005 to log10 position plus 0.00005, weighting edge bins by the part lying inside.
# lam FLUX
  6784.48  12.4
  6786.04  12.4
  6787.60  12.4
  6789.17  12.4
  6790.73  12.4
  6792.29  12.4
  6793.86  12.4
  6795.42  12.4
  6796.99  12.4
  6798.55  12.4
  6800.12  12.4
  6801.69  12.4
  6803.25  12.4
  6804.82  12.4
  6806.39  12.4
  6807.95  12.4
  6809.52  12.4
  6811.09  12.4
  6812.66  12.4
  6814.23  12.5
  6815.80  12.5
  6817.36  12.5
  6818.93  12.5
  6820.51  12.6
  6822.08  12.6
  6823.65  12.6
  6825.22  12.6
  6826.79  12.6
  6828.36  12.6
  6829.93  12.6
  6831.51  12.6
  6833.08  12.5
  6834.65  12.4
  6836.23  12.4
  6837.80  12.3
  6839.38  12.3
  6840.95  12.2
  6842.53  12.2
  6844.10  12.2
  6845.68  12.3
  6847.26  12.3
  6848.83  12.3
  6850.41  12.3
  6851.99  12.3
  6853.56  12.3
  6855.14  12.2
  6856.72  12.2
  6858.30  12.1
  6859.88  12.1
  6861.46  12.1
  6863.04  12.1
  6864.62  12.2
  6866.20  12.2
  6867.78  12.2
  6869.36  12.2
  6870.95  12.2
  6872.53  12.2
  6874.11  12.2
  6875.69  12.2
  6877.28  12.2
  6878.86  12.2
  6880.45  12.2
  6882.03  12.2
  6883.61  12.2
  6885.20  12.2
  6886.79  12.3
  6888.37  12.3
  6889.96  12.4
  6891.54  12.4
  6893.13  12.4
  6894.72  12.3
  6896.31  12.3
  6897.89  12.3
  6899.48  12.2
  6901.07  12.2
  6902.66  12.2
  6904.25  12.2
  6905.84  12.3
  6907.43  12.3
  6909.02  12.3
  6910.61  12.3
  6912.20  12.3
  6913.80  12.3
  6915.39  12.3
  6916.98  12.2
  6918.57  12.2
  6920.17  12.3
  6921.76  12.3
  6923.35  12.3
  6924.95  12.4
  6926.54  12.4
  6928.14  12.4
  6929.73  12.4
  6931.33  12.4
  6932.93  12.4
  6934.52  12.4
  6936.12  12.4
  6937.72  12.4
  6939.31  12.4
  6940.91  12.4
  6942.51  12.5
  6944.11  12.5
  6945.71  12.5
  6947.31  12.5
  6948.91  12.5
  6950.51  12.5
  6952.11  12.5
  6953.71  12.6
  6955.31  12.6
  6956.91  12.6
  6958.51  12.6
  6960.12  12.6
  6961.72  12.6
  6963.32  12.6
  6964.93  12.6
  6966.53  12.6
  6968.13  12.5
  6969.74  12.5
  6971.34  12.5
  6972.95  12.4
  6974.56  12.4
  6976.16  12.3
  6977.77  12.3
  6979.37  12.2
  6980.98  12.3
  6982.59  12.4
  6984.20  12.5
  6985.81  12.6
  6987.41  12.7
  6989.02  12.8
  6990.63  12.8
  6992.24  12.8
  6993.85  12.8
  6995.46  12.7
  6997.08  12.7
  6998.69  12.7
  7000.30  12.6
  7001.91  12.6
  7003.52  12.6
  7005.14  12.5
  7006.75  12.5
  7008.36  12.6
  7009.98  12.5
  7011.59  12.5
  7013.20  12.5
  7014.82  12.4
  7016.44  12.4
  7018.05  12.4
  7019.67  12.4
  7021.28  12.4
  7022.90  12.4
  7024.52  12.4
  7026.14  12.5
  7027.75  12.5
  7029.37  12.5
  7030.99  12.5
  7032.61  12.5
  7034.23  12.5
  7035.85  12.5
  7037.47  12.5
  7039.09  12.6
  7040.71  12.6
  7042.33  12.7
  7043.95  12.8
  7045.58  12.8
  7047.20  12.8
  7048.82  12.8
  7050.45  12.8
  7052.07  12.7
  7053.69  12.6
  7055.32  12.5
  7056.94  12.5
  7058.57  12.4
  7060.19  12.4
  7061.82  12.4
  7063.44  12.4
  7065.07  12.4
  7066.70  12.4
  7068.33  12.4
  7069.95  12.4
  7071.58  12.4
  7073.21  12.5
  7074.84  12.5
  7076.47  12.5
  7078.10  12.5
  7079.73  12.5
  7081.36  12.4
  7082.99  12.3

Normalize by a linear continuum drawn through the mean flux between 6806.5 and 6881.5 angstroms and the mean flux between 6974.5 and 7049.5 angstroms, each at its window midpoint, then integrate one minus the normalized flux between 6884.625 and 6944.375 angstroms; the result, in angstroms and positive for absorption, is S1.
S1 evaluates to 0.5 angstroms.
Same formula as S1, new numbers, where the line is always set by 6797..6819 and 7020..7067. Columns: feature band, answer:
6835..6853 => 0.23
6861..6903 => 0.78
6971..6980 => 0.12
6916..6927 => 0.17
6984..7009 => -0.28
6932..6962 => 0.00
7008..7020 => 0.07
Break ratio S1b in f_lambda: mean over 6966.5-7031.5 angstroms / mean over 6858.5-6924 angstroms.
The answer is 1.02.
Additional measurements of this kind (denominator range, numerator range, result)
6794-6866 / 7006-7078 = 1.01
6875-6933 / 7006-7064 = 1.02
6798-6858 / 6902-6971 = 1.00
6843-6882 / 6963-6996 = 1.03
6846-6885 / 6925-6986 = 1.02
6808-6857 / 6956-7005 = 1.01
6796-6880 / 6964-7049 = 1.02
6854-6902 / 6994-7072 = 1.03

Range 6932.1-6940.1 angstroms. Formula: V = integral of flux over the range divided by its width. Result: 12.4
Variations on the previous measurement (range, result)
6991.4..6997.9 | 12.7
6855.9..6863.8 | 12.1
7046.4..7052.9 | 12.8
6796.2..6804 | 12.4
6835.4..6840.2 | 12.3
